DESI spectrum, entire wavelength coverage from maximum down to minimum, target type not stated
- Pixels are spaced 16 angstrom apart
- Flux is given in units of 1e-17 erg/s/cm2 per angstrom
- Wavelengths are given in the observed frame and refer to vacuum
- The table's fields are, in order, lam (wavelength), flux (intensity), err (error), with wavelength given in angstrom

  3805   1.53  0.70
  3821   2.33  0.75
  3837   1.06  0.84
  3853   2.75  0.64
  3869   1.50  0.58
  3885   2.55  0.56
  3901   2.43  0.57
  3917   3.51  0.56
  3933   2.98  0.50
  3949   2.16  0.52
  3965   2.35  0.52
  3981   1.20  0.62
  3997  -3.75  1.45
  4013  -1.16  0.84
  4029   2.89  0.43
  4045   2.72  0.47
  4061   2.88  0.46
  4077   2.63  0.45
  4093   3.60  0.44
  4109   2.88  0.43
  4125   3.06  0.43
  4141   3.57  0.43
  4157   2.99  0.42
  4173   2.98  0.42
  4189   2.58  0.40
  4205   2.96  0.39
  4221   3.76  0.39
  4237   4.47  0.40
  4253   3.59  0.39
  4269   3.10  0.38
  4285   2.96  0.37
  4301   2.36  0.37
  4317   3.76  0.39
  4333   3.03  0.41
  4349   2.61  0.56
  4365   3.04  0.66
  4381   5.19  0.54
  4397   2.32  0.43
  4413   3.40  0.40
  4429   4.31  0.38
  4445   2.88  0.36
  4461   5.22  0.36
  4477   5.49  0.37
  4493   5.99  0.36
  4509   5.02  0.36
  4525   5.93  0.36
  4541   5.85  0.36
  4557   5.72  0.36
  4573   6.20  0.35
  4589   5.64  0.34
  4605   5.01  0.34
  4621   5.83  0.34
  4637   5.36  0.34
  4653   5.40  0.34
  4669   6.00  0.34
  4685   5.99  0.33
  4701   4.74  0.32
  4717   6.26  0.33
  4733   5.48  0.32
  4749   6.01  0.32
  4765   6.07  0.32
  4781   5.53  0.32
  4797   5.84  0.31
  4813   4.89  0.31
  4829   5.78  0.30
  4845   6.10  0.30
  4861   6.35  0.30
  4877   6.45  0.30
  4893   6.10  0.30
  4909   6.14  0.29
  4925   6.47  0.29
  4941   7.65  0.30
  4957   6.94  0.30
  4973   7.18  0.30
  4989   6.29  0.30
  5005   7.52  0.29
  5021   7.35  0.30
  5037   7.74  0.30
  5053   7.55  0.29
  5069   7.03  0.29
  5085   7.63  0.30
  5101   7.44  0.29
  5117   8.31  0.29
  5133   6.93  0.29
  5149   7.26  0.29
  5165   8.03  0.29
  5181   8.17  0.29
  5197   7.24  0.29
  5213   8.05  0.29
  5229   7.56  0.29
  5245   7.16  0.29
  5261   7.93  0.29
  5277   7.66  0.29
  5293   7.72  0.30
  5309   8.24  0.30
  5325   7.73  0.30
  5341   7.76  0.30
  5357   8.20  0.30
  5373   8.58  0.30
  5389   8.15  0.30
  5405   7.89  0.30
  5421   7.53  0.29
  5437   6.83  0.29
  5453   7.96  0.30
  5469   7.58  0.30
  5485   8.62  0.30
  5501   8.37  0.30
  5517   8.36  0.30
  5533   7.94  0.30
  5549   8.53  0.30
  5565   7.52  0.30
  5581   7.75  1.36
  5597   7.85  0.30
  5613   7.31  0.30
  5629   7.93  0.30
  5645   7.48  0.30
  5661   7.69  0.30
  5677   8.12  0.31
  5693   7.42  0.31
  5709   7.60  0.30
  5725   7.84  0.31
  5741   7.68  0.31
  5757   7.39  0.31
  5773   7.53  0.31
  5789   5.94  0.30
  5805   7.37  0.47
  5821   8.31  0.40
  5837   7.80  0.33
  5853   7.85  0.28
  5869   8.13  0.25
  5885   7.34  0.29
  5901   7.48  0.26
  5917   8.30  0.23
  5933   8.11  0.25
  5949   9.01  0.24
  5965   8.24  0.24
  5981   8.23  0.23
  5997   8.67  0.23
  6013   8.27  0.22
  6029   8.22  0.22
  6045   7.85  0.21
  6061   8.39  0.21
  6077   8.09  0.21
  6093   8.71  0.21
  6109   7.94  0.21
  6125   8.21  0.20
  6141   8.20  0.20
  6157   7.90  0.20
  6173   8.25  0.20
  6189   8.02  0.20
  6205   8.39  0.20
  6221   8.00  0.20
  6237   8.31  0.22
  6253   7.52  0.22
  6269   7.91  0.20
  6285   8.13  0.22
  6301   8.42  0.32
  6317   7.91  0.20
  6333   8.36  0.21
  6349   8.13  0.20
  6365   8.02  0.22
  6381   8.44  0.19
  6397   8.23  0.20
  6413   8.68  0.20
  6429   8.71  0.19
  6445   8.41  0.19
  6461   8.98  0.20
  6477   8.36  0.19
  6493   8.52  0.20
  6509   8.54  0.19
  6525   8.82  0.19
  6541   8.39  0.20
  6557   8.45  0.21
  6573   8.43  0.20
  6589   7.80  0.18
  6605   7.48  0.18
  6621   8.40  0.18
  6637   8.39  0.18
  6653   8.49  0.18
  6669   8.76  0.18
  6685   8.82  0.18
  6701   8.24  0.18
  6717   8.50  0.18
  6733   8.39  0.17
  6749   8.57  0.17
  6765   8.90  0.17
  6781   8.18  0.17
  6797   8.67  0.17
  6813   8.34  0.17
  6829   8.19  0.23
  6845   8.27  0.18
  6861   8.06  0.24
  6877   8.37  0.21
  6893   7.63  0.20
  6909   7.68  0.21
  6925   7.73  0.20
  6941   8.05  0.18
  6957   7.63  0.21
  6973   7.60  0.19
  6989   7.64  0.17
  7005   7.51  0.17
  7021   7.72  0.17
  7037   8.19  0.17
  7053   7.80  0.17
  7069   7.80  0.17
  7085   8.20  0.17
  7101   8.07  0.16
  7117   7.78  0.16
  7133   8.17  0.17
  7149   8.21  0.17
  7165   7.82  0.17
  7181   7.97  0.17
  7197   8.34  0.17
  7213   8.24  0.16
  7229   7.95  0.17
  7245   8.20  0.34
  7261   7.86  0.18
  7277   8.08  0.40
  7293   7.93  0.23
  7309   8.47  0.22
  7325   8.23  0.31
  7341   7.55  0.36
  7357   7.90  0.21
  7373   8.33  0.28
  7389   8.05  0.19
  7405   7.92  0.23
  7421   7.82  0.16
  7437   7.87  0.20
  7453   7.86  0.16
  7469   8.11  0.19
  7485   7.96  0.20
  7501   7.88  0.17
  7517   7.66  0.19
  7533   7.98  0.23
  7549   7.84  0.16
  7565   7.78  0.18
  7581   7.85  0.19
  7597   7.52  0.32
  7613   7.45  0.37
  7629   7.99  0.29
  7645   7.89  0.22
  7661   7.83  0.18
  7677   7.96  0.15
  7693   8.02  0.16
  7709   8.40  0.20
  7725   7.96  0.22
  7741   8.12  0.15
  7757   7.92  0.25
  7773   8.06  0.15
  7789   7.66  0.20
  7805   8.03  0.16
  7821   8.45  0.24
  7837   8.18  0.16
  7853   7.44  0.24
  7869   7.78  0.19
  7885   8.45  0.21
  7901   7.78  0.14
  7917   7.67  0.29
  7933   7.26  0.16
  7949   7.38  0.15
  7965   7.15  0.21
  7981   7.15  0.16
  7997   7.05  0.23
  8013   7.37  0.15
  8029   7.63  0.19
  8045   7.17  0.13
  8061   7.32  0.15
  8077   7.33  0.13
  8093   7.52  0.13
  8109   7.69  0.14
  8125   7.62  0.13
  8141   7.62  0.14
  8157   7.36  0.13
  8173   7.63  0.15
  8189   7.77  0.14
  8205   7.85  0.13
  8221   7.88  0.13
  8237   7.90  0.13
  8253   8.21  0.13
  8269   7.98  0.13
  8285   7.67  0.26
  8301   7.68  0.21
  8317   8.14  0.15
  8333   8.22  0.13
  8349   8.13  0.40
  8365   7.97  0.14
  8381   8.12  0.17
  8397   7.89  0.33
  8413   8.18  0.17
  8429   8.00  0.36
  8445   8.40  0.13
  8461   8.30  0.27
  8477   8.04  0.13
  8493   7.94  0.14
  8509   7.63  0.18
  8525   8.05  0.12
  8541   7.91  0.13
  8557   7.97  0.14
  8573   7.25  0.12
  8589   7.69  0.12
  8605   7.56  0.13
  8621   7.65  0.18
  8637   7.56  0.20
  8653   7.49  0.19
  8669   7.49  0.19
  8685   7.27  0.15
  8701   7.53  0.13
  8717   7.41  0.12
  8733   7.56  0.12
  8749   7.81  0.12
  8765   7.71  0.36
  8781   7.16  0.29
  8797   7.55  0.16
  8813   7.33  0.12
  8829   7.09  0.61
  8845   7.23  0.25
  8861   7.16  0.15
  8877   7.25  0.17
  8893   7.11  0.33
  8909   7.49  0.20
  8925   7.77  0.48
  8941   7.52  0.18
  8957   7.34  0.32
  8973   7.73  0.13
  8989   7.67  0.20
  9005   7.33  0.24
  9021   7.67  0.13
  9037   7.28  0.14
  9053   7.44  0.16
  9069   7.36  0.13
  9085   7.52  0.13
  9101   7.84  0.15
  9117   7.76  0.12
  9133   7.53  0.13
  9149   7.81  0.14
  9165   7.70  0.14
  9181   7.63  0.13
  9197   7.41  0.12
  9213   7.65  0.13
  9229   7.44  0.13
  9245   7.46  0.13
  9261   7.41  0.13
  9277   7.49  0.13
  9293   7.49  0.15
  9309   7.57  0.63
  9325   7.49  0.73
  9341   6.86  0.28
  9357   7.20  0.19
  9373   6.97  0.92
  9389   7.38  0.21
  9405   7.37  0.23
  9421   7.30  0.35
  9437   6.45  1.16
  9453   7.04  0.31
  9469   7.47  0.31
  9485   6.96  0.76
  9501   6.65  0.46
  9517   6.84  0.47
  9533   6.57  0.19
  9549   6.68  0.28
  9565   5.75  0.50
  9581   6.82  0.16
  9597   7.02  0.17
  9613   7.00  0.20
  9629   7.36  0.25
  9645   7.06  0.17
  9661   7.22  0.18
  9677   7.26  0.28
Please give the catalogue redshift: 0.119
